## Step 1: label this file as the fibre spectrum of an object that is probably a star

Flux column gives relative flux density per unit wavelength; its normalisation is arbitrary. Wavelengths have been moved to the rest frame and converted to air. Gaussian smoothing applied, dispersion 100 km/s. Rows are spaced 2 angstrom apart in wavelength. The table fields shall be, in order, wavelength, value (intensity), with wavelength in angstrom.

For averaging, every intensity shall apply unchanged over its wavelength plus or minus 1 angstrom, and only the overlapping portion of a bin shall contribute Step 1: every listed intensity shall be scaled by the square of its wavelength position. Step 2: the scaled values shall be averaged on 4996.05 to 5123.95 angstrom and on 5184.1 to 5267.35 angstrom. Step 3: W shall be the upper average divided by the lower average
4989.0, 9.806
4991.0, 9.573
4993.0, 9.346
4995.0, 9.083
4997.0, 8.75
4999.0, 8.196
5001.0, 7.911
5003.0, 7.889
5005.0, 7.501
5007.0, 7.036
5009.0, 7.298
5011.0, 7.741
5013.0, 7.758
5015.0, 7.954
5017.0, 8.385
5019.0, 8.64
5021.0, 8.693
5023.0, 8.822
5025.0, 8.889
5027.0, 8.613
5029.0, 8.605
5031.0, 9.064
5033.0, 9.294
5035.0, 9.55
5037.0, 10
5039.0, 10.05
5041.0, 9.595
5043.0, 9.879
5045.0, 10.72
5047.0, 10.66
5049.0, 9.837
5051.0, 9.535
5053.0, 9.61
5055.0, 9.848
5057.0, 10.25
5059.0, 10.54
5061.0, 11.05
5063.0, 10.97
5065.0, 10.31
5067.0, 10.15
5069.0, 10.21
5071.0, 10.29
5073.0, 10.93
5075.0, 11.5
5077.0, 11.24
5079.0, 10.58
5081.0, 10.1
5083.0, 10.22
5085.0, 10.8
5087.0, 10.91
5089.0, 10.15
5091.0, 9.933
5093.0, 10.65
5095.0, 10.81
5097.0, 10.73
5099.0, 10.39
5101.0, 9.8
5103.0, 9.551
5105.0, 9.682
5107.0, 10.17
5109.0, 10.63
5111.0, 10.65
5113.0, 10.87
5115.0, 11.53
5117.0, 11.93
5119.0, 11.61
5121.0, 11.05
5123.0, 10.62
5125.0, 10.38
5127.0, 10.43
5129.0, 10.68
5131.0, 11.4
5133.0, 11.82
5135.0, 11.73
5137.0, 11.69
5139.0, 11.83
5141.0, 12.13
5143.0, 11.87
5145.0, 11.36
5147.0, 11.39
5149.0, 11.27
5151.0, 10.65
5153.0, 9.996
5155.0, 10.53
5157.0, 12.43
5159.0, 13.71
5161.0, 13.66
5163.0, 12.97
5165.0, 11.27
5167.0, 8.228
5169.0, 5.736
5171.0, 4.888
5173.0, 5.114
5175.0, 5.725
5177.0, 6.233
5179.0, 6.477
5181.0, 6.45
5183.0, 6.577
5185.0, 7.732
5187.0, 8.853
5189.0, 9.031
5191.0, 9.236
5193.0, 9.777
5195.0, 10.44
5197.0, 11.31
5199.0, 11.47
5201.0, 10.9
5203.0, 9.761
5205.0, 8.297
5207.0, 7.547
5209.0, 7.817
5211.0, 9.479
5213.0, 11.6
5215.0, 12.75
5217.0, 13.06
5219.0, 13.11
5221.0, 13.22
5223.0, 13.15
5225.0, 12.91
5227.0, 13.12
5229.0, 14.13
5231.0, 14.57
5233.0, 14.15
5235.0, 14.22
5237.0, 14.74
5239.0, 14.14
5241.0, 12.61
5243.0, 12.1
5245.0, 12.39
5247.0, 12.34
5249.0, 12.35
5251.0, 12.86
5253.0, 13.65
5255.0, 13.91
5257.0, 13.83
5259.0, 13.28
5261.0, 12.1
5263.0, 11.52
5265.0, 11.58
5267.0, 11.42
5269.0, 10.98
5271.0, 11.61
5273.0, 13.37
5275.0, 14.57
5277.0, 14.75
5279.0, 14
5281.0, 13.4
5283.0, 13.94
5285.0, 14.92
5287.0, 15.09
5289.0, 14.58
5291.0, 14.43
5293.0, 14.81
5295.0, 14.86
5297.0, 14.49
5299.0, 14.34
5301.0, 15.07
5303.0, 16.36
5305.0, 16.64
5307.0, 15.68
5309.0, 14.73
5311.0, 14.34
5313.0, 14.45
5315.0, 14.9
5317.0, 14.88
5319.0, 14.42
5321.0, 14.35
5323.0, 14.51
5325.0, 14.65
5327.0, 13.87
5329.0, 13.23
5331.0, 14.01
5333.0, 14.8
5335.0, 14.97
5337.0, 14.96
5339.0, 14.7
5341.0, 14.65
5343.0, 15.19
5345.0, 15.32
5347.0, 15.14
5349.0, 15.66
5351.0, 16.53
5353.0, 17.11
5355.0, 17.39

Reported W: 1.3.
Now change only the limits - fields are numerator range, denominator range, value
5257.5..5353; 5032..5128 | 1.50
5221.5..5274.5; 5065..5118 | 1.31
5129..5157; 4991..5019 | 1.48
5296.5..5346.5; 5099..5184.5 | 1.56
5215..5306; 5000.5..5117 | 1.50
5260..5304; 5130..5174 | 1.35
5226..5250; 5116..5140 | 1.24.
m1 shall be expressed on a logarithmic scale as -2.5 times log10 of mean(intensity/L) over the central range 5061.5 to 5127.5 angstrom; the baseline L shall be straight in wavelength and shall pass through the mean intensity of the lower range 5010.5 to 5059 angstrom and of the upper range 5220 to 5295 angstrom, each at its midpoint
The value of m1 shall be -0.02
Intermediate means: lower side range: 9.29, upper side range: 13.4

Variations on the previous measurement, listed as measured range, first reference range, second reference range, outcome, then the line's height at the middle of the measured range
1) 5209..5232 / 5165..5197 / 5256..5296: -0.24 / 10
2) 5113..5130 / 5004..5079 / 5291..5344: 0.00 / 11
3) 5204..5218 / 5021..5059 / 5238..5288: 0.21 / 12.3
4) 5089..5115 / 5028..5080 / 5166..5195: -0.15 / 9.06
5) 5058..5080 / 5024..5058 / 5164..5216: -0.14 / 9.44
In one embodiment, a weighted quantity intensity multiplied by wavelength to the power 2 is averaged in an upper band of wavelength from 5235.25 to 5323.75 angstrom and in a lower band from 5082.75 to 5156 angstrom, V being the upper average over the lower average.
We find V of 1.36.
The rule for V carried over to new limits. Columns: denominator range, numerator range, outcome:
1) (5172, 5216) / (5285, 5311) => 1.79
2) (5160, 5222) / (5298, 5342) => 1.66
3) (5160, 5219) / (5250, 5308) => 1.57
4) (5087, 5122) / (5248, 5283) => 1.30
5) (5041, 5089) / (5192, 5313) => 1.34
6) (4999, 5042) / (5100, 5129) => 1.29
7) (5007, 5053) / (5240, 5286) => 1.57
